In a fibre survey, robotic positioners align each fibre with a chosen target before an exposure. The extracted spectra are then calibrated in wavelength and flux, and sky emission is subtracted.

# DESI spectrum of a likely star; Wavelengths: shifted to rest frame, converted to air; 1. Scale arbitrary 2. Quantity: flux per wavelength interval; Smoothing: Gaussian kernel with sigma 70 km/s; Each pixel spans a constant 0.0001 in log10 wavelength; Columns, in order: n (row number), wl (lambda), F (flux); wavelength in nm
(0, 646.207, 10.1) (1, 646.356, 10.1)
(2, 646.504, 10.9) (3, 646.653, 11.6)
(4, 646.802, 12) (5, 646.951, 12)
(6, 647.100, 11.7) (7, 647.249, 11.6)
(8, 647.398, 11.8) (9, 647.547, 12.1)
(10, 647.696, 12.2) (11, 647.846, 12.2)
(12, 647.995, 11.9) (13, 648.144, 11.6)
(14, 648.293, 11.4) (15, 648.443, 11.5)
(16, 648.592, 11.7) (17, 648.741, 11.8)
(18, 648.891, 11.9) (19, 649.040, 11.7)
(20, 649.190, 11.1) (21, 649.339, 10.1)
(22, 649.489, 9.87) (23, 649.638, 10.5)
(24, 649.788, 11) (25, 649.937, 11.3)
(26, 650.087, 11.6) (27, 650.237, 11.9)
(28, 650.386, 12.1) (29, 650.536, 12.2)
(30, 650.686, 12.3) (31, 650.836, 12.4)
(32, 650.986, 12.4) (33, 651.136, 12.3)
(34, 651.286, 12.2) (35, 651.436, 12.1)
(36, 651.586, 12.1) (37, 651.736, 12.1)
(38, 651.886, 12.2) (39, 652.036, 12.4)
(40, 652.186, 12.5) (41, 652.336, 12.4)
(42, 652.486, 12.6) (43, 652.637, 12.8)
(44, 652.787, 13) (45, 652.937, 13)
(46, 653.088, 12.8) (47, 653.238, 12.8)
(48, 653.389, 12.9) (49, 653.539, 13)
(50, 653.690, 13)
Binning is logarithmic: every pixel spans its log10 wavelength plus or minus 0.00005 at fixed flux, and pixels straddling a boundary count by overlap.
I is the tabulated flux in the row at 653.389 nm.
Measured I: 12.9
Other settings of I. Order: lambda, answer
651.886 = 12.2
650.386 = 12.1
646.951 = 12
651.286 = 12.2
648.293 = 11.4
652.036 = 12.4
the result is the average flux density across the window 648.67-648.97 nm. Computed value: 11.8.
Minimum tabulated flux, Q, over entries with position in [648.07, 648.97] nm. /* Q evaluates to 11.4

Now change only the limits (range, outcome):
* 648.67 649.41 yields 10.1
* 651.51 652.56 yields 12.1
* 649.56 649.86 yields 10.5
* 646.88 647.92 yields 11.6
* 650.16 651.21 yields 11.9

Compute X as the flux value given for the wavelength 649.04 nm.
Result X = 11.7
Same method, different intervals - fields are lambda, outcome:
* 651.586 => 12.1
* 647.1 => 11.7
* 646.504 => 10.9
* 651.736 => 12.1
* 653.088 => 12.8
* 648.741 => 11.8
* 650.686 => 12.3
